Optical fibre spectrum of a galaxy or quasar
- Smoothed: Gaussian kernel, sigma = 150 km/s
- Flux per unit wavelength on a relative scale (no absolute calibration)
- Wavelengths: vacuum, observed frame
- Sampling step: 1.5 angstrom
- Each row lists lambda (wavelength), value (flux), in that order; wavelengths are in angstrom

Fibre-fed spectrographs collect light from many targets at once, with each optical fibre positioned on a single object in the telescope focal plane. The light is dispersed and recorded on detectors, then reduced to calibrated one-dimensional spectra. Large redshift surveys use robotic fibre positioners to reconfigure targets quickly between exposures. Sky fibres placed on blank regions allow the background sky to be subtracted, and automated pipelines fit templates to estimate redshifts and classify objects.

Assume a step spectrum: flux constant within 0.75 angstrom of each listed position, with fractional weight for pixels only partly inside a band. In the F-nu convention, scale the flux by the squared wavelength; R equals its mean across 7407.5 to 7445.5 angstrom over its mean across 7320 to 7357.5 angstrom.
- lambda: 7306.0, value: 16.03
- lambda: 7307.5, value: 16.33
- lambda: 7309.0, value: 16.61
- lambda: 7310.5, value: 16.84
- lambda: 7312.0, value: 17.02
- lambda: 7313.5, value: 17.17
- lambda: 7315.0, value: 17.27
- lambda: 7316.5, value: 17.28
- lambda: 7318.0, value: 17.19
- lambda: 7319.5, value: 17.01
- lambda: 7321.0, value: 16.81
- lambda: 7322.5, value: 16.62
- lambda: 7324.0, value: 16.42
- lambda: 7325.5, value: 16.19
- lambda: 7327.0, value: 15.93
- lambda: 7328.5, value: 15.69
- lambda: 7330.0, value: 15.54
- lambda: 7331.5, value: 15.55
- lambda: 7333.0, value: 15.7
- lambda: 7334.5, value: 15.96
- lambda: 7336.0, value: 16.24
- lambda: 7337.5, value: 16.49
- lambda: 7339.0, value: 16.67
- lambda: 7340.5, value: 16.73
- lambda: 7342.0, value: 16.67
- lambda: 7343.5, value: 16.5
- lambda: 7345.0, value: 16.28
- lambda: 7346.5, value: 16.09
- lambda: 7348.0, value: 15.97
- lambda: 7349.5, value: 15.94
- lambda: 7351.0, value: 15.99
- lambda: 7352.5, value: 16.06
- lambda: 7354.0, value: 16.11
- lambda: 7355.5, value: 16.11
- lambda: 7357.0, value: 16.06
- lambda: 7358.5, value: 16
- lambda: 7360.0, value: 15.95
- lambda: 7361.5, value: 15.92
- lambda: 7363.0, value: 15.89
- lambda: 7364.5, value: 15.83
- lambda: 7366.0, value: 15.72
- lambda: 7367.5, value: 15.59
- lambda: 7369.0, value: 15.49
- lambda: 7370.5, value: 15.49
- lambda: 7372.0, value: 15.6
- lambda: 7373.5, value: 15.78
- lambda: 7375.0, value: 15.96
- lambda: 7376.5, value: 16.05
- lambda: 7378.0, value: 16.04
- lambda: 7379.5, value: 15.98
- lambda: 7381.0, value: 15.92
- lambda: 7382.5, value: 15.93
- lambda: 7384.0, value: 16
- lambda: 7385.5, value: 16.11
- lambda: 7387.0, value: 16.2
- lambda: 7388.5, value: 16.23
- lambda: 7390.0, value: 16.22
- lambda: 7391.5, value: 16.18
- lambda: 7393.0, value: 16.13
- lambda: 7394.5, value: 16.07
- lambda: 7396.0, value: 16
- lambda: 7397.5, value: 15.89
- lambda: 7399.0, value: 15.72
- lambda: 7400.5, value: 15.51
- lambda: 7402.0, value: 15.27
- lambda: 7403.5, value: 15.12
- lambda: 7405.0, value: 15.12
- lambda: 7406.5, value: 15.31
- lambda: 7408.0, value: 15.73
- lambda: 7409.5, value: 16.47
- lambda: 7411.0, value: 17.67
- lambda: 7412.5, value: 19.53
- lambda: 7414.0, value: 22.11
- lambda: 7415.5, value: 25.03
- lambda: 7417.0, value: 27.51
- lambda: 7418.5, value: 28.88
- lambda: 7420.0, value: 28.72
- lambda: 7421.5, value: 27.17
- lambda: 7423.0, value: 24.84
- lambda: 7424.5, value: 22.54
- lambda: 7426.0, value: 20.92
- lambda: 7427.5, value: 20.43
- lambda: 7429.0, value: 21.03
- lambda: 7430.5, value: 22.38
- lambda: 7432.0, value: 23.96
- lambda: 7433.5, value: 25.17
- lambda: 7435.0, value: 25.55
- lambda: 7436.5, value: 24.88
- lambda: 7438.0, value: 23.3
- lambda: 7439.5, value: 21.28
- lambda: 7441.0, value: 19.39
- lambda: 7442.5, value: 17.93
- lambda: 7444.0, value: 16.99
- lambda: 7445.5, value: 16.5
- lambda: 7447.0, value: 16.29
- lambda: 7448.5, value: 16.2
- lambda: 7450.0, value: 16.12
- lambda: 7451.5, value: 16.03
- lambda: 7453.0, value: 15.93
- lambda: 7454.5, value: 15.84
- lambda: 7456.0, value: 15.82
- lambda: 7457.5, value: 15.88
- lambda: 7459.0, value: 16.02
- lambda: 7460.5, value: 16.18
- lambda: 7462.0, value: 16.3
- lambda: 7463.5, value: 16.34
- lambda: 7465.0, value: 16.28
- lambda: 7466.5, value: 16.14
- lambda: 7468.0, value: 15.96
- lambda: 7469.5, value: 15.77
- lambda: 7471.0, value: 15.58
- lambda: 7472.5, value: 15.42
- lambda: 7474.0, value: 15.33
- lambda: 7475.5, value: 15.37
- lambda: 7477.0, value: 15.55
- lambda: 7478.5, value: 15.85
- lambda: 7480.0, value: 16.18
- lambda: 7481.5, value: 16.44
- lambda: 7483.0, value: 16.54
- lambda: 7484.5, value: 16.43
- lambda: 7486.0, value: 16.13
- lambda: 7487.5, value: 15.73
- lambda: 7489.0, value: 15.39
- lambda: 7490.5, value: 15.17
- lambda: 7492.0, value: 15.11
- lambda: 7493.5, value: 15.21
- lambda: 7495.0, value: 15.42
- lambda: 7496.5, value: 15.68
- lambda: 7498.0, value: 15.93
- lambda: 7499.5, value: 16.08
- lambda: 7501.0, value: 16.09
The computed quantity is 1.41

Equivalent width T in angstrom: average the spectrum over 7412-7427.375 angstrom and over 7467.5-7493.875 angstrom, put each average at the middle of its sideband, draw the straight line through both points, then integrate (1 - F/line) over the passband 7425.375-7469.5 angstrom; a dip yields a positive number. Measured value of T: 4.43 angstrom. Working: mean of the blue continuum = 24.6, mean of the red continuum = 15.7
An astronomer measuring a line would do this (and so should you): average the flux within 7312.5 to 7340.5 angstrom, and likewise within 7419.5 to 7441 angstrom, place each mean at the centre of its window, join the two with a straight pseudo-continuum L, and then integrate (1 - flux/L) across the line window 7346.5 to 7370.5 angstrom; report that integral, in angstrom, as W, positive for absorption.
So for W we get 3.5 angstrom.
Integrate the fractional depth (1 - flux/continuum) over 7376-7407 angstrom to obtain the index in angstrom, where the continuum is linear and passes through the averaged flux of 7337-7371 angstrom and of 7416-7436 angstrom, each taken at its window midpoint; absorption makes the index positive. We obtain 6.9 angstrom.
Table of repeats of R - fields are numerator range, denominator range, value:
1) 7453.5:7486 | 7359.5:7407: 1.03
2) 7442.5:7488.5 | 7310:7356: 1.02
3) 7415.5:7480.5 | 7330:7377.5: 1.23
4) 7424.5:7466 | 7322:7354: 1.20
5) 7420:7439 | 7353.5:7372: 1.52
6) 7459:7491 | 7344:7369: 1.03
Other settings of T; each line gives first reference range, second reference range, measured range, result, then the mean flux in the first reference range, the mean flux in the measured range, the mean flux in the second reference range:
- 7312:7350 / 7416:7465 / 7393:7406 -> 2.24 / 16.4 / 15.6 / 20.3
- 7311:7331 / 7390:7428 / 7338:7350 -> 0.69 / 16.6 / 16.4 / 19.5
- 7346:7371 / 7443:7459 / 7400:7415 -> -0.84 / 15.9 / 16.9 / 16.2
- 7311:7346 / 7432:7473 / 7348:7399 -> 3.10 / 16.5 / 15.9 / 17.9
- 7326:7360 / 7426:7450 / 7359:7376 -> 1.48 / 16.1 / 15.8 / 20.6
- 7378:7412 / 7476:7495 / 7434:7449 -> -3.87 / 16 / 20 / 15.8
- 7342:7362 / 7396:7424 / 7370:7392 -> 2.51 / 16.1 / 16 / 20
